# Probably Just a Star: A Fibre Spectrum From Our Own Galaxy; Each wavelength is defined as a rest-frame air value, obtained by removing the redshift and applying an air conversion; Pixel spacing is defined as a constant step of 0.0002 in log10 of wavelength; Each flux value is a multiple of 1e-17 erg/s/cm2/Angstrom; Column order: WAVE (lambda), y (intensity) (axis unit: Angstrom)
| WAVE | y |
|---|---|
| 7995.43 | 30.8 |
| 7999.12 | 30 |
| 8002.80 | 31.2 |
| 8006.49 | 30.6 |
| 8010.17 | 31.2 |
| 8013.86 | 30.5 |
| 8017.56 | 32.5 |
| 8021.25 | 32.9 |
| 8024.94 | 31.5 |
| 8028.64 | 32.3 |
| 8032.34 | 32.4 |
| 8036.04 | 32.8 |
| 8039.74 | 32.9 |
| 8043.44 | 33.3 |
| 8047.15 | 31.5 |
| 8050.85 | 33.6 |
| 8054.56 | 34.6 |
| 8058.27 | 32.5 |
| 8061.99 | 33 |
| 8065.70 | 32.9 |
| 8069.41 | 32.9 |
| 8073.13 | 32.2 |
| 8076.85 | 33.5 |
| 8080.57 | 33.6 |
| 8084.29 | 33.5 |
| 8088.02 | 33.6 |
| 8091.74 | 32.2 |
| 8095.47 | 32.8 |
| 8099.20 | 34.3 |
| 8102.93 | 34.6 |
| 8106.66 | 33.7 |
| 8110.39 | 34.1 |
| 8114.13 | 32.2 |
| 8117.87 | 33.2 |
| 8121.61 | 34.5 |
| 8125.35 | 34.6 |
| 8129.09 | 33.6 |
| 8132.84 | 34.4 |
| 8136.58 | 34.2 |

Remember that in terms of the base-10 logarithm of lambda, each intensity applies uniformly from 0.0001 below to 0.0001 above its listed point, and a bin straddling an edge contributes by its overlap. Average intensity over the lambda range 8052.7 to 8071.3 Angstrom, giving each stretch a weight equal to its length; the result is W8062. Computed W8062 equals 33.2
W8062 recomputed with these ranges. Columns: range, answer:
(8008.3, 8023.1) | 31.8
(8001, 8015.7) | 30.9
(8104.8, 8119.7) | 33.3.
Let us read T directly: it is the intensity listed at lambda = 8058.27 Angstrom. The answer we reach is 32.5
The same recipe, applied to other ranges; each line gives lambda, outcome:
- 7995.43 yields 30.8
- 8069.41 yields 32.9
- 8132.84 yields 34.4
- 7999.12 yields 30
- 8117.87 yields 33.2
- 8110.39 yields 34.1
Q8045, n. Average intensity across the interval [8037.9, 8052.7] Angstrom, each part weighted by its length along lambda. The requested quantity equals 32.8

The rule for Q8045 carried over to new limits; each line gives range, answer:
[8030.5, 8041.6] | 32.7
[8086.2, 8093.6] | 32.9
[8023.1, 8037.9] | 32.2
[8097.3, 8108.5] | 34.2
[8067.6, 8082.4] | 33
